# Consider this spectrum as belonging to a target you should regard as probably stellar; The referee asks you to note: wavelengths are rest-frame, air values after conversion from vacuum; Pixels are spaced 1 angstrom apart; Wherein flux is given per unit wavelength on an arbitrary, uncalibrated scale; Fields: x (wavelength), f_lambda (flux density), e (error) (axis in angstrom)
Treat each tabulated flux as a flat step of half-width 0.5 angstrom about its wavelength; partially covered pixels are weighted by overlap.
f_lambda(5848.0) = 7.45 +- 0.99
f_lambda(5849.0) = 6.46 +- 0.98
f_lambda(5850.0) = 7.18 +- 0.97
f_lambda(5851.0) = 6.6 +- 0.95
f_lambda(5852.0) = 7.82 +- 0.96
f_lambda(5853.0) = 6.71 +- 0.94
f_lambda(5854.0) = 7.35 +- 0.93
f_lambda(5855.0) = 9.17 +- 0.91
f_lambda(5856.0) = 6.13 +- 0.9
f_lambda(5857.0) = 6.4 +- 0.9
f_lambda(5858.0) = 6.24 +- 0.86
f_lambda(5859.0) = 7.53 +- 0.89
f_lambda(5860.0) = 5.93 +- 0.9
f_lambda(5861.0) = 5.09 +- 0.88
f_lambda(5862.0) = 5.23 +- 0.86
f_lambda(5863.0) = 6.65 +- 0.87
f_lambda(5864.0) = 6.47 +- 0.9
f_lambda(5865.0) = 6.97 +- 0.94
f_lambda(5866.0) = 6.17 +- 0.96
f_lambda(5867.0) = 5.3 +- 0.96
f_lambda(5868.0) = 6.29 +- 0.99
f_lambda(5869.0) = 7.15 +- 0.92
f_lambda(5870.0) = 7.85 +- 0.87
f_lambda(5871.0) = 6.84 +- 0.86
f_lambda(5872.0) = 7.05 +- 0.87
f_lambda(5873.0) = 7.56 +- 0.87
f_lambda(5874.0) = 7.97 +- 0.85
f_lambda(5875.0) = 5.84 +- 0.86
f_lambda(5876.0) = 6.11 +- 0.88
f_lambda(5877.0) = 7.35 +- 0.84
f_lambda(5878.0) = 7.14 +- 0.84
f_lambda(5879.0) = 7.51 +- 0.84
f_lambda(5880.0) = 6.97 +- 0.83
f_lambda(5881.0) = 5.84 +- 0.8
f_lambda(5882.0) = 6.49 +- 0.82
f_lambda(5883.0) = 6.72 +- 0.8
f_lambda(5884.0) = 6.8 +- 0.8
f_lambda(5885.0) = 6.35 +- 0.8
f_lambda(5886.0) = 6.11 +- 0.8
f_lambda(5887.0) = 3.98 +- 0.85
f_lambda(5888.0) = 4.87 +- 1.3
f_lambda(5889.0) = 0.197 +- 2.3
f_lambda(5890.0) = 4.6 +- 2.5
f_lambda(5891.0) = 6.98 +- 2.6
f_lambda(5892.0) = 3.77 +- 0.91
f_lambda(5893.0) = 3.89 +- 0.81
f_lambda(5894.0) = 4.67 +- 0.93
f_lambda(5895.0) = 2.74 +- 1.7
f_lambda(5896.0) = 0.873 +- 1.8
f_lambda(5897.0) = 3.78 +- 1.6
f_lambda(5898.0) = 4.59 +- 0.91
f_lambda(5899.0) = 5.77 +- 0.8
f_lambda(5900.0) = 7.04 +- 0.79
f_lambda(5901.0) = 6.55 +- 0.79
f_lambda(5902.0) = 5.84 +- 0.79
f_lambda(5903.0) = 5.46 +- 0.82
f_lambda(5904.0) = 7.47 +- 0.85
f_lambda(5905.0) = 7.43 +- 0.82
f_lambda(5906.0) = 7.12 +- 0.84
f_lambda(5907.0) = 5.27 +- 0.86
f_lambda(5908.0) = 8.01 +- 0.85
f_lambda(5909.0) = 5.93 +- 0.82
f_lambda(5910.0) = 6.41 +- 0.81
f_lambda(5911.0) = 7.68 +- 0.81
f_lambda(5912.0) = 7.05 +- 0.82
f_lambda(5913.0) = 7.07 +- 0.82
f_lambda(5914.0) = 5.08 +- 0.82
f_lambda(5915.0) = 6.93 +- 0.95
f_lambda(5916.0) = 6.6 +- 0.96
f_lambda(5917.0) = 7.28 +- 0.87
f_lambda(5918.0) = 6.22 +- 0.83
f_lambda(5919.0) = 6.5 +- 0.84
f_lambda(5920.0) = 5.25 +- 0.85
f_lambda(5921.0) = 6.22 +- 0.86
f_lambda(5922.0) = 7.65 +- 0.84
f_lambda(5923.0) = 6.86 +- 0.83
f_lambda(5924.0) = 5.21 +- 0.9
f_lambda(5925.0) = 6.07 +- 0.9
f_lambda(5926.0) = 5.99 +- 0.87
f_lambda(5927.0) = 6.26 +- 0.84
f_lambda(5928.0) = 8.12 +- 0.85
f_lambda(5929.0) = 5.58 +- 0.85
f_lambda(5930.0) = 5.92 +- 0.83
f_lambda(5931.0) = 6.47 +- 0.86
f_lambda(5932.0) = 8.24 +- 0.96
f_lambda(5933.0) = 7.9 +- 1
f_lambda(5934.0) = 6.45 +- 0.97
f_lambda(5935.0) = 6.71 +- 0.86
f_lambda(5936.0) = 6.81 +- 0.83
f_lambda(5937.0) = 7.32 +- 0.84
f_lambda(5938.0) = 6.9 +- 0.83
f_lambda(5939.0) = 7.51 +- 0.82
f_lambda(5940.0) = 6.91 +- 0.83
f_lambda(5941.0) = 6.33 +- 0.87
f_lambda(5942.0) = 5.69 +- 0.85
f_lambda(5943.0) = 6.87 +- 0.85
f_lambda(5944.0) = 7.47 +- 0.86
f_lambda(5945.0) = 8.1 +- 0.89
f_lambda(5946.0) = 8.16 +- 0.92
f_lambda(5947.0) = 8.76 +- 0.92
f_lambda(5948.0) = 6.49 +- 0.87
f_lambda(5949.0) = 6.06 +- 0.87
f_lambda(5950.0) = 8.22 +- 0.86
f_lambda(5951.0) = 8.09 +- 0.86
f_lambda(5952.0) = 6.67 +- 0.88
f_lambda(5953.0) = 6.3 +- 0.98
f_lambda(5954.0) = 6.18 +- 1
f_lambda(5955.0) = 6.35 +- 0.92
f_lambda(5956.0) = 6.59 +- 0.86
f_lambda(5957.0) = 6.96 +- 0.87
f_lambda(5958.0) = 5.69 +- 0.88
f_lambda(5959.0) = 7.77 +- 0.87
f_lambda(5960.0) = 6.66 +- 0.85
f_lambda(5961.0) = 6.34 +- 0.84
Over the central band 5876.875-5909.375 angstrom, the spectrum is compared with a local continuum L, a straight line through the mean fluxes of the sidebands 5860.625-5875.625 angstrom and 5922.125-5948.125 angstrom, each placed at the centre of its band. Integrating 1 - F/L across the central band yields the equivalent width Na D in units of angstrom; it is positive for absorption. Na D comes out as 5.5 angstrom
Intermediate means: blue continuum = 6.57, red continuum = 6.91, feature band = 5.56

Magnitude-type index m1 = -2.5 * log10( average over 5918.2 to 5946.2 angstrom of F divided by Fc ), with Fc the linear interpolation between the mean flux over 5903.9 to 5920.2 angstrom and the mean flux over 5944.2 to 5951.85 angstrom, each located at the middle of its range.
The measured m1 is 0.074 mag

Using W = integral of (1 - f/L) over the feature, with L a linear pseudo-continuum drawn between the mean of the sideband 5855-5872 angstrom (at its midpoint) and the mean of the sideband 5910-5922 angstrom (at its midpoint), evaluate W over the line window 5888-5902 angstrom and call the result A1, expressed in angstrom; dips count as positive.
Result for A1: 4.7 angstrom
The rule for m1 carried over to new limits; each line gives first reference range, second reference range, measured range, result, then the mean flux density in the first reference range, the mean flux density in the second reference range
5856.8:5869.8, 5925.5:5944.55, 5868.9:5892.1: 0.04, 6.3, 6.82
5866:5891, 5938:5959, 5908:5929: 0.02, 6.22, 6.99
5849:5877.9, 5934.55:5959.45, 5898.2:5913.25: 0.04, 6.75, 7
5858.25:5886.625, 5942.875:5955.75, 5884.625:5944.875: 0.15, 6.6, 7.21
